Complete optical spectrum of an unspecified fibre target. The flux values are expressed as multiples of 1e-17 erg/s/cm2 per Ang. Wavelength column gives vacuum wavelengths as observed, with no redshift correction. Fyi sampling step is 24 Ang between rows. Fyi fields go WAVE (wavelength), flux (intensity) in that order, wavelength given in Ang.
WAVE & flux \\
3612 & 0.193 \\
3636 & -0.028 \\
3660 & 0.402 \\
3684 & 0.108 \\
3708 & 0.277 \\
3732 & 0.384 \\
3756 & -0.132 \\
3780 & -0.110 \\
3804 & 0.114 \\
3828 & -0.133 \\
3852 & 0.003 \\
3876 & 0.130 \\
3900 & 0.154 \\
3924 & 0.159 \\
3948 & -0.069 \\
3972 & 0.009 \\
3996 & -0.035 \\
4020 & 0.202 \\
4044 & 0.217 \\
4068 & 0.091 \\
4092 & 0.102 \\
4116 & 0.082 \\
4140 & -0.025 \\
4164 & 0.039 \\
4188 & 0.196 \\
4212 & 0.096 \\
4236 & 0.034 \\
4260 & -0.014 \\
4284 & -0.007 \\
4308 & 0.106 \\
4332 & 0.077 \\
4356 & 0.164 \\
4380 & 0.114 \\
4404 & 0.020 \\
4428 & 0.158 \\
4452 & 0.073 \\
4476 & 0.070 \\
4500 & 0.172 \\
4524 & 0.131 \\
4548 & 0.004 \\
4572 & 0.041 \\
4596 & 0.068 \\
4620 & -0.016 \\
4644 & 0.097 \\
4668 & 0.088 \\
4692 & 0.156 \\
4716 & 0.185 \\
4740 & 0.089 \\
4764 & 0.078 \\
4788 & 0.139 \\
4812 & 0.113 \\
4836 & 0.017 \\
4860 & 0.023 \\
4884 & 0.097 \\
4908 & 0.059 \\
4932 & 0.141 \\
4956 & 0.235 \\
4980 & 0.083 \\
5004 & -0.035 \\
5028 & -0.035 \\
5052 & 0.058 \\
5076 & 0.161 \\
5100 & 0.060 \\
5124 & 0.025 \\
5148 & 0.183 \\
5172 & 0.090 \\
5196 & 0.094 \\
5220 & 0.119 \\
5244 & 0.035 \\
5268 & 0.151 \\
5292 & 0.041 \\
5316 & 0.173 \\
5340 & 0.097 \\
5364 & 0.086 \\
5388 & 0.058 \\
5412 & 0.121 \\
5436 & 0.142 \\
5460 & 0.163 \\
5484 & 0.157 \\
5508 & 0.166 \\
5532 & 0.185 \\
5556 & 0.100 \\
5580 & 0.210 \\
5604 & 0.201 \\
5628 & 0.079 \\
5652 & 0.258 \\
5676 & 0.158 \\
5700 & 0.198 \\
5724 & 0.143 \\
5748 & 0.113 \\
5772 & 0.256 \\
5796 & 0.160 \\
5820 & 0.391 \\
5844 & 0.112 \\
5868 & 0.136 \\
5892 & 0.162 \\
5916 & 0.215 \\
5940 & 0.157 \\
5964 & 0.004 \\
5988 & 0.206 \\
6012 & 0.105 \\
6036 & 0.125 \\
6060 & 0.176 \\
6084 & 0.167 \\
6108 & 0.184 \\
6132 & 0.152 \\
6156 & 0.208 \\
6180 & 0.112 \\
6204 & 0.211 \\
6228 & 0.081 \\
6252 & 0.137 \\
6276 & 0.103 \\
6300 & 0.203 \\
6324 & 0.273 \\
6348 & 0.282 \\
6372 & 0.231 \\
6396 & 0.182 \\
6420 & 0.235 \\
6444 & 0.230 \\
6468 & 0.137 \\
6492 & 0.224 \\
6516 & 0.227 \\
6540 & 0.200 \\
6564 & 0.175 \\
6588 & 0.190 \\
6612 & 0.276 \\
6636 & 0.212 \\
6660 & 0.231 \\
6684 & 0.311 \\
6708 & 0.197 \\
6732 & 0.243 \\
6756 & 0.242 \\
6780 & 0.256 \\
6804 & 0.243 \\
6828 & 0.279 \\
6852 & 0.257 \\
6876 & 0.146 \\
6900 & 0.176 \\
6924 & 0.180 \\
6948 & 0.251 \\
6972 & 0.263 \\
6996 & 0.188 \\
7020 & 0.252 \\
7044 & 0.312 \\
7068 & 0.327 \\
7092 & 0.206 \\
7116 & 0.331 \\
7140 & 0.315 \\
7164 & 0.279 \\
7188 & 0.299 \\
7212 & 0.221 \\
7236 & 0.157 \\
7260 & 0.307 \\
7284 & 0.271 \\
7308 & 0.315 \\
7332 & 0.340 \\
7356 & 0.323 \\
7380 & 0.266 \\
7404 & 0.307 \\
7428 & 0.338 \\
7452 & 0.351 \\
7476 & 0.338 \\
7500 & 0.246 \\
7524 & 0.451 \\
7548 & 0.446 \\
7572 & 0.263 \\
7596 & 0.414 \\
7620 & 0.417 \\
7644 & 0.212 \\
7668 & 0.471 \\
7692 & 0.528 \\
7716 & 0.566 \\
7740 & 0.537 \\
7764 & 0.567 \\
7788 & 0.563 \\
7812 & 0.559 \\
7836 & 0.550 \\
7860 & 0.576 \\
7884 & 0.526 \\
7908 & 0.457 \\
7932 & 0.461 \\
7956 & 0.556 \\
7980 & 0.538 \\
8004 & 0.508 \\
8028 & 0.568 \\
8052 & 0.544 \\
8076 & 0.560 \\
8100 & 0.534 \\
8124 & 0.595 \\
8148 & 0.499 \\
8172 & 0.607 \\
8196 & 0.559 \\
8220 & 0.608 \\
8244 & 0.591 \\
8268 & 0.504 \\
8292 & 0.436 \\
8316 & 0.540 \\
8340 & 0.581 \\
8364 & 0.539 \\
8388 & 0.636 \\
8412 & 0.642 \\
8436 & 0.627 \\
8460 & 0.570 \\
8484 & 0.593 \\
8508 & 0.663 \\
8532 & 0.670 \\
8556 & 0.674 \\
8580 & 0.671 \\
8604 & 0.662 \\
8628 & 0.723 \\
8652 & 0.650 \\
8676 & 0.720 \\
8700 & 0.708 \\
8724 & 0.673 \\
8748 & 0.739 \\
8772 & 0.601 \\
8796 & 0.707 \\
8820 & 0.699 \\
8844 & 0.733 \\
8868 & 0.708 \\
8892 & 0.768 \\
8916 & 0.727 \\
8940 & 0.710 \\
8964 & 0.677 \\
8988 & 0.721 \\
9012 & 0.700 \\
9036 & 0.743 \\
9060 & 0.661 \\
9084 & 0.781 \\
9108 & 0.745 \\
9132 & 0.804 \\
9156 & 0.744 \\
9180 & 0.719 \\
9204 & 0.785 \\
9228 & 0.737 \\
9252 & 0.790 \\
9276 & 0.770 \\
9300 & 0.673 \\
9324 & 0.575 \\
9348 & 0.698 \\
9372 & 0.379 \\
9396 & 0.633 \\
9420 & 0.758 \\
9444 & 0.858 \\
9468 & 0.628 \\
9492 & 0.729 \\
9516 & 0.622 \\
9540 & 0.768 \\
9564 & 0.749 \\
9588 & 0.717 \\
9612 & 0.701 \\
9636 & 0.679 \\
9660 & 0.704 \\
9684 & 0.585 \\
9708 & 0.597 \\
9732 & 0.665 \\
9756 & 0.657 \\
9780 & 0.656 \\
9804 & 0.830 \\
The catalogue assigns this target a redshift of 0.93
